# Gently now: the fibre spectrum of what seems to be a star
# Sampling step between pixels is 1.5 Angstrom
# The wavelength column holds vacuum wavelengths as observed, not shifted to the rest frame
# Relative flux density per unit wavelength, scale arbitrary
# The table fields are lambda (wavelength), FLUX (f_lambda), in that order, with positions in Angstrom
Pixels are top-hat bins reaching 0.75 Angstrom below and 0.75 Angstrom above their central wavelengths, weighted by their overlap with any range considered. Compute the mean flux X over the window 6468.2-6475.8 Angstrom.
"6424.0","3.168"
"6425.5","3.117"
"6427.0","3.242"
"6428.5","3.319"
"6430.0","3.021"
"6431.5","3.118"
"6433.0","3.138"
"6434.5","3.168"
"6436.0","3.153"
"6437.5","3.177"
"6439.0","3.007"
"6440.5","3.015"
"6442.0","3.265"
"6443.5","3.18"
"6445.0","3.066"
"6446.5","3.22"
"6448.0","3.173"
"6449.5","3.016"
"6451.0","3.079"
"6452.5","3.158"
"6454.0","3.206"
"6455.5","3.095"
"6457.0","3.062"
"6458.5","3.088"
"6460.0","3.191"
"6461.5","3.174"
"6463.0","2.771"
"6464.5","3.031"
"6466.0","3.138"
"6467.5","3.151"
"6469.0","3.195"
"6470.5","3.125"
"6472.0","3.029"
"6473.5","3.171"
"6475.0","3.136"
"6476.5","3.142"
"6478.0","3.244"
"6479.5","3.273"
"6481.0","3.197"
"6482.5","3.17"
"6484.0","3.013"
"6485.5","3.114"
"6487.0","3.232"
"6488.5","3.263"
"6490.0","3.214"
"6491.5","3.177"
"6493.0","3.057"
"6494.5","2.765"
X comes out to 3.13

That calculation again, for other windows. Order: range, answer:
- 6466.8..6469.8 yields 3.17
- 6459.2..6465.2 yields 3.04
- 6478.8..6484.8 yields 3.16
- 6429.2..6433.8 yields 3.1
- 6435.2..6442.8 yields 3.12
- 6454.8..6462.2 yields 3.12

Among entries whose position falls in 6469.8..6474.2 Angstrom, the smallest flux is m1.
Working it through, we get 3.029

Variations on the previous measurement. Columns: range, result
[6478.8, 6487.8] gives 3.013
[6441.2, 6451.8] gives 3.016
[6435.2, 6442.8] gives 3.007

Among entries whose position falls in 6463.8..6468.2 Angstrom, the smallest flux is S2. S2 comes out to 3.031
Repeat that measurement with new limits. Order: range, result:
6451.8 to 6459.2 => 3.062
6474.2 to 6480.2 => 3.136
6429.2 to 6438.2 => 3.021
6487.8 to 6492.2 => 3.177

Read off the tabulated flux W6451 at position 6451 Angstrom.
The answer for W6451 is 3.079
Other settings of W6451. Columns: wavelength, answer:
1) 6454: 3.206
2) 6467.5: 3.151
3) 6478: 3.244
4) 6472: 3.029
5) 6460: 3.191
